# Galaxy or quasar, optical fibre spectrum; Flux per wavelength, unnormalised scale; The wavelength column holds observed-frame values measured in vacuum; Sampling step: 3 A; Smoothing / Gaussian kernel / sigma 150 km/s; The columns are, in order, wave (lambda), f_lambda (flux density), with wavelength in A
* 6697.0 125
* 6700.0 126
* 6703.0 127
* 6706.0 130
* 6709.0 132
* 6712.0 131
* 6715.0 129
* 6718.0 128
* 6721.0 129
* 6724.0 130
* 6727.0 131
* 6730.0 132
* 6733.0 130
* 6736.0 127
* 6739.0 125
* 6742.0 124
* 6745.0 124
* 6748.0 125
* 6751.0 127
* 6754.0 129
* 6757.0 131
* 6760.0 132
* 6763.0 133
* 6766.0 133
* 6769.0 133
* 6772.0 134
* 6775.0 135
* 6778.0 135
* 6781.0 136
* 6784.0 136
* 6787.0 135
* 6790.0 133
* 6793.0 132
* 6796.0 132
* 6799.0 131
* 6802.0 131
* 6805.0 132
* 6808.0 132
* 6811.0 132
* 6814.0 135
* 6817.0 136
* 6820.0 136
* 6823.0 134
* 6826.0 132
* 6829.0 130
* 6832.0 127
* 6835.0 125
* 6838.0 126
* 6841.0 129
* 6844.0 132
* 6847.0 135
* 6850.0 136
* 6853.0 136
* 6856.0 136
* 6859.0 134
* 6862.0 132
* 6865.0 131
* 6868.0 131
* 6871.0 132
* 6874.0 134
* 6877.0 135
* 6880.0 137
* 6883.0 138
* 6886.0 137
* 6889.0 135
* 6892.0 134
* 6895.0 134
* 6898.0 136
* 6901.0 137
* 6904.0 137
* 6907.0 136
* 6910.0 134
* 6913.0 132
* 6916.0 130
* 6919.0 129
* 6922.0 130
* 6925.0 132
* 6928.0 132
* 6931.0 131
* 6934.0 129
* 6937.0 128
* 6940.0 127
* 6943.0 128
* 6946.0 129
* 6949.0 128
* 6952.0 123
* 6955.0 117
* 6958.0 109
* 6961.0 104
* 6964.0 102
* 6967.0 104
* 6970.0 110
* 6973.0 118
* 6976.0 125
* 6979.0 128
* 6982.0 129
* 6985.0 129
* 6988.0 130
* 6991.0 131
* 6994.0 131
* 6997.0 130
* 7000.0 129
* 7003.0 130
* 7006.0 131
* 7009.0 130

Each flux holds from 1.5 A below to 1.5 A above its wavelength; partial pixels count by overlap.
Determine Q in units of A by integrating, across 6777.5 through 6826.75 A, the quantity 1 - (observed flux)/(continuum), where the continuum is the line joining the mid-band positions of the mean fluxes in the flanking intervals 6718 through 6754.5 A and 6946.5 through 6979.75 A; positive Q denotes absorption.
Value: -3.7 A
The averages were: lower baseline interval 128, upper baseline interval 115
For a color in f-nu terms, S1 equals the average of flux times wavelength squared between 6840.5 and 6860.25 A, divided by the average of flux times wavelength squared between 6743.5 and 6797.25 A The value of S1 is 1.0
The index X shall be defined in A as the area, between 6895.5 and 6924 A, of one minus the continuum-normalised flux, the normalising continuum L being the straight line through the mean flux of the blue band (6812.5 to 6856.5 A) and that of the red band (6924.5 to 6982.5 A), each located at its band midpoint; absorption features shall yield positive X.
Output -1.8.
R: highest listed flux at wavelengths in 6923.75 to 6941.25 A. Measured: 132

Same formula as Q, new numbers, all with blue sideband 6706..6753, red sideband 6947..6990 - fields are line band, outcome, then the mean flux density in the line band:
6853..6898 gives -4.4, 134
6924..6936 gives -1.1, 131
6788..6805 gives -0.9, 132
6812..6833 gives -1.4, 133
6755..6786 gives -1.7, 134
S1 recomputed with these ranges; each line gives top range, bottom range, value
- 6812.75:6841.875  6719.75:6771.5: 1.04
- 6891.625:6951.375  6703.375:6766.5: 1.08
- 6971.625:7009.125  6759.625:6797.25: 1.02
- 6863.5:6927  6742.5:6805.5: 1.05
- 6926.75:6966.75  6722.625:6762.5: 1.00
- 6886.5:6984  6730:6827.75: 1.00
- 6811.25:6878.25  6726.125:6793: 1.04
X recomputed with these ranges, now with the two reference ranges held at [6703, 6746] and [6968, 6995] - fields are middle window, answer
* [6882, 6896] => -1.0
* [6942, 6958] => 0.3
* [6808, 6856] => -1.9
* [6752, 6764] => -0.3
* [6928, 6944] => -0.4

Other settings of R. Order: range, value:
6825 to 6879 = 136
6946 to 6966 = 129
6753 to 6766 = 133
